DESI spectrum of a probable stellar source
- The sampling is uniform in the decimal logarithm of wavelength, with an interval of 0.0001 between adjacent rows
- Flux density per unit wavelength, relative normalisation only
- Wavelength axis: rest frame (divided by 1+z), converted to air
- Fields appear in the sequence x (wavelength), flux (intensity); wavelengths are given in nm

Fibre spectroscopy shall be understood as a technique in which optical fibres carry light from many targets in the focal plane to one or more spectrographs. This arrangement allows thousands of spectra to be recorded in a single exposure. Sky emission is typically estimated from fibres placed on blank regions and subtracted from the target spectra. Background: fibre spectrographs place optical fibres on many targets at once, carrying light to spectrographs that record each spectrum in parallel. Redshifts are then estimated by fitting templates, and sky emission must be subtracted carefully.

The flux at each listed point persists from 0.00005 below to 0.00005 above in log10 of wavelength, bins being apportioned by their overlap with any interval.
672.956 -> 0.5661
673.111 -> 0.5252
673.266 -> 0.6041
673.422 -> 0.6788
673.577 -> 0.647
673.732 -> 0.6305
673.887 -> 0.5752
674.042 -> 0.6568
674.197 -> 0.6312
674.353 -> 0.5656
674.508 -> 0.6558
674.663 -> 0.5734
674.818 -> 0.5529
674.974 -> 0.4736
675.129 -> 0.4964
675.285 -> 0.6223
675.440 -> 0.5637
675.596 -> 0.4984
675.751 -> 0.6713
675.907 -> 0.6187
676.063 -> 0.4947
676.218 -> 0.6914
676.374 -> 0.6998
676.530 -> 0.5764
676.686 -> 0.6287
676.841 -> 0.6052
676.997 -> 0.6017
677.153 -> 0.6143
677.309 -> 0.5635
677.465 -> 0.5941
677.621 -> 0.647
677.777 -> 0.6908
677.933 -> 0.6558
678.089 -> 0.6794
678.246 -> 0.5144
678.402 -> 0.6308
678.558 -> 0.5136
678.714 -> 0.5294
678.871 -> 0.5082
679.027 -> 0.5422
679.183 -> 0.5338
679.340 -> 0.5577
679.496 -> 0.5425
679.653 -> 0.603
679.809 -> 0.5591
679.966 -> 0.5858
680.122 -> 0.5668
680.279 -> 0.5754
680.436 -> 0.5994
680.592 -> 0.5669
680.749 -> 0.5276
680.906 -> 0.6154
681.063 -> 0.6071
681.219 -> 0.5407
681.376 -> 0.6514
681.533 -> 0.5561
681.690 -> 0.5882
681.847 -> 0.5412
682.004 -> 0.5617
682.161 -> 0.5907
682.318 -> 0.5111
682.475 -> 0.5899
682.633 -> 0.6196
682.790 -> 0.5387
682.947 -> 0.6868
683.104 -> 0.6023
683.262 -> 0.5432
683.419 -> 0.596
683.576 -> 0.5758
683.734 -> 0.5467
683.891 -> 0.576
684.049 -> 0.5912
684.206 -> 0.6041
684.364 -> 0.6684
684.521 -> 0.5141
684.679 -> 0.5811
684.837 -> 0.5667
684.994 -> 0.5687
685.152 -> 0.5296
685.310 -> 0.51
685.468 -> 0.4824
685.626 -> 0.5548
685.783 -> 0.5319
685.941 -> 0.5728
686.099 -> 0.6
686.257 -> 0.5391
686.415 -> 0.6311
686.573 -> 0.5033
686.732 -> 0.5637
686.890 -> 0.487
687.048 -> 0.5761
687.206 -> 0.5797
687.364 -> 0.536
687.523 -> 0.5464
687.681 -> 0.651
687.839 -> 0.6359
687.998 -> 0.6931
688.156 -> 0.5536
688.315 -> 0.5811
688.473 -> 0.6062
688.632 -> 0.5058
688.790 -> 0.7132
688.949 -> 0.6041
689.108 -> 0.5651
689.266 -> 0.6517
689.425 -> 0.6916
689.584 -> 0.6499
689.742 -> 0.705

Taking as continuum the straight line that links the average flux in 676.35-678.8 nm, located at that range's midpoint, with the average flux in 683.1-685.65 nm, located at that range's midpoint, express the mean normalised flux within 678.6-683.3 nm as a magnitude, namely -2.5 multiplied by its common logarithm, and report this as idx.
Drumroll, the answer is 0.03 mag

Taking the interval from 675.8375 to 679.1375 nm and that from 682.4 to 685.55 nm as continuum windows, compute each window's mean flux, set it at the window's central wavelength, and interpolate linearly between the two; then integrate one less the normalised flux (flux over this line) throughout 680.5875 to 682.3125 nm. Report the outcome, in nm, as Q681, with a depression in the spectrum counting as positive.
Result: 0.028 nm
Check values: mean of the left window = 0.599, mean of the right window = 0.574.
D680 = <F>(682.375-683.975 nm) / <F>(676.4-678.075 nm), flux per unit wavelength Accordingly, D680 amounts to 0.94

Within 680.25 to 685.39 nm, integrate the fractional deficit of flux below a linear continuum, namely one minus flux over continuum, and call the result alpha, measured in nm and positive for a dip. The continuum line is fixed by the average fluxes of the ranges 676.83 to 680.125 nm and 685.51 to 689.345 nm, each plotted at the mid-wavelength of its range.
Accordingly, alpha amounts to 0.05 nm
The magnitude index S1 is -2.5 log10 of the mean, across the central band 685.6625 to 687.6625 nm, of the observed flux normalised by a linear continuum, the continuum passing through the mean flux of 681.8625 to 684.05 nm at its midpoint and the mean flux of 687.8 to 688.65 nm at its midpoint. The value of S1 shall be 0.066 mag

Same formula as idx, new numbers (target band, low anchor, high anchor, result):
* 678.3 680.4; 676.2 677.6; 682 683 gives 0.084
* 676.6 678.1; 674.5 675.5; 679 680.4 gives -0.119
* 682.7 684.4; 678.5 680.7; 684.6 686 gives -0.085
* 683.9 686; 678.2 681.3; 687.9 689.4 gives 0.057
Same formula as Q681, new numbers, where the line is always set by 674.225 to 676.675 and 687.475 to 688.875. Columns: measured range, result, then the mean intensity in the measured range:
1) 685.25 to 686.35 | 0.11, 0.544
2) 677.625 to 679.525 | 0.04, 0.578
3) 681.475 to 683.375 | 0.07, 0.578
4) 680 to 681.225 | 0.04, 0.578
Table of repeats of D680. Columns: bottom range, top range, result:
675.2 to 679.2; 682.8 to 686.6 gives 0.96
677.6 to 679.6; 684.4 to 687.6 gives 0.95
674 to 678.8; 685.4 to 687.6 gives 0.92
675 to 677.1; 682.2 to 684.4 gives 0.99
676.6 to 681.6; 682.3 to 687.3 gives 0.97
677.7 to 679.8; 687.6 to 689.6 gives 1.08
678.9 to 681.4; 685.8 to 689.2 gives 1.02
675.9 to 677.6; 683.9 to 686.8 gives 0.92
